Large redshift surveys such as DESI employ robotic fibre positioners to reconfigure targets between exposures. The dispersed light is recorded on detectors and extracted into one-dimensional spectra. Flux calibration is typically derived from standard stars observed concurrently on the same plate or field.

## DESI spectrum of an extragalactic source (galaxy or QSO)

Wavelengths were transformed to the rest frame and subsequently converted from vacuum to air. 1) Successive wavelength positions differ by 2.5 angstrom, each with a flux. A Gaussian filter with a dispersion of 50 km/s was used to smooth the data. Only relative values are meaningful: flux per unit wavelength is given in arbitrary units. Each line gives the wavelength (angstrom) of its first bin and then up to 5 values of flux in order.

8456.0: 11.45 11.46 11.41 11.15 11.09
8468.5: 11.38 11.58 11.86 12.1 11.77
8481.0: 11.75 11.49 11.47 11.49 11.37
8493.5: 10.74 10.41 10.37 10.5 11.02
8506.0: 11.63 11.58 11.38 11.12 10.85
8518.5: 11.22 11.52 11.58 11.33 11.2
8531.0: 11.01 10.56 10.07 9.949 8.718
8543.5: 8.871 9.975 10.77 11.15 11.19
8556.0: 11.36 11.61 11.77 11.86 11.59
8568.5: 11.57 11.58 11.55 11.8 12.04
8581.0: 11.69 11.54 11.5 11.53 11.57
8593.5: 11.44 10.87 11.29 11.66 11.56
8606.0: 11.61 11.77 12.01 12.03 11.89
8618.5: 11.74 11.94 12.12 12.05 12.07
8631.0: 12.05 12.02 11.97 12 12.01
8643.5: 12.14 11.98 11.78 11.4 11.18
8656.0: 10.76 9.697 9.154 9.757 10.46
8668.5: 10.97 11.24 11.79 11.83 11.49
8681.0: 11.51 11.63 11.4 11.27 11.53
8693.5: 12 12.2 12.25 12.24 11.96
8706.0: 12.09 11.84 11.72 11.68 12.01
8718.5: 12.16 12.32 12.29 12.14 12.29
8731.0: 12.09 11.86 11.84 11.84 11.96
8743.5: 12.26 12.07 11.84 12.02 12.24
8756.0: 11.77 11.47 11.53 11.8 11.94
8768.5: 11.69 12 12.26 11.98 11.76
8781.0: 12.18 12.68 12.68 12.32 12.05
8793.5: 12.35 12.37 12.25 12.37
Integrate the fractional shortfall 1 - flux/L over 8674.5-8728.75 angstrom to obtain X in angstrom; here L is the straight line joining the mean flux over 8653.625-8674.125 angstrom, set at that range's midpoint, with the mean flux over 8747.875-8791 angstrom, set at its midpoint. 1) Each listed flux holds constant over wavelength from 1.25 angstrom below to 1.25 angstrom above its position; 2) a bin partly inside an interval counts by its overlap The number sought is -4.3 angstrom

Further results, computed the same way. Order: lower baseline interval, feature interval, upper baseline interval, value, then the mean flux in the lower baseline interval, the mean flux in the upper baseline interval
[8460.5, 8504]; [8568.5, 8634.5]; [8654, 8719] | -2.2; 11.3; 11.4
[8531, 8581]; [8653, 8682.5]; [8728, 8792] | 1.9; 11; 12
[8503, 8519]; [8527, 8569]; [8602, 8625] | 2.6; 11.3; 11.9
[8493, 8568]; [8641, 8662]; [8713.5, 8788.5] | 0.8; 10.9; 12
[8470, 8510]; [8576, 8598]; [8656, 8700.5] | -0.5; 11.3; 11.2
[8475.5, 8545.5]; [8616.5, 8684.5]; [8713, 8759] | 1.0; 10.9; 12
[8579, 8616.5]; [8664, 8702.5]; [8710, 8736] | 1.1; 11.6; 12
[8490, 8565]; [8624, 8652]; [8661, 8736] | -1.4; 10.9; 11.7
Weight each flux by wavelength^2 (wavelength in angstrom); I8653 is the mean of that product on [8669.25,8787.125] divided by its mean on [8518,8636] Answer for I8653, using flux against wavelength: 1.09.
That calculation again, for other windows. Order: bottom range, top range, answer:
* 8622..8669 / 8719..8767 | 1.08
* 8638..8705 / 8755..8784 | 1.07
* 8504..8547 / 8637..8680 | 1.07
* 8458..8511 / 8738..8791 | 1.13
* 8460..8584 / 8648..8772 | 1.09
